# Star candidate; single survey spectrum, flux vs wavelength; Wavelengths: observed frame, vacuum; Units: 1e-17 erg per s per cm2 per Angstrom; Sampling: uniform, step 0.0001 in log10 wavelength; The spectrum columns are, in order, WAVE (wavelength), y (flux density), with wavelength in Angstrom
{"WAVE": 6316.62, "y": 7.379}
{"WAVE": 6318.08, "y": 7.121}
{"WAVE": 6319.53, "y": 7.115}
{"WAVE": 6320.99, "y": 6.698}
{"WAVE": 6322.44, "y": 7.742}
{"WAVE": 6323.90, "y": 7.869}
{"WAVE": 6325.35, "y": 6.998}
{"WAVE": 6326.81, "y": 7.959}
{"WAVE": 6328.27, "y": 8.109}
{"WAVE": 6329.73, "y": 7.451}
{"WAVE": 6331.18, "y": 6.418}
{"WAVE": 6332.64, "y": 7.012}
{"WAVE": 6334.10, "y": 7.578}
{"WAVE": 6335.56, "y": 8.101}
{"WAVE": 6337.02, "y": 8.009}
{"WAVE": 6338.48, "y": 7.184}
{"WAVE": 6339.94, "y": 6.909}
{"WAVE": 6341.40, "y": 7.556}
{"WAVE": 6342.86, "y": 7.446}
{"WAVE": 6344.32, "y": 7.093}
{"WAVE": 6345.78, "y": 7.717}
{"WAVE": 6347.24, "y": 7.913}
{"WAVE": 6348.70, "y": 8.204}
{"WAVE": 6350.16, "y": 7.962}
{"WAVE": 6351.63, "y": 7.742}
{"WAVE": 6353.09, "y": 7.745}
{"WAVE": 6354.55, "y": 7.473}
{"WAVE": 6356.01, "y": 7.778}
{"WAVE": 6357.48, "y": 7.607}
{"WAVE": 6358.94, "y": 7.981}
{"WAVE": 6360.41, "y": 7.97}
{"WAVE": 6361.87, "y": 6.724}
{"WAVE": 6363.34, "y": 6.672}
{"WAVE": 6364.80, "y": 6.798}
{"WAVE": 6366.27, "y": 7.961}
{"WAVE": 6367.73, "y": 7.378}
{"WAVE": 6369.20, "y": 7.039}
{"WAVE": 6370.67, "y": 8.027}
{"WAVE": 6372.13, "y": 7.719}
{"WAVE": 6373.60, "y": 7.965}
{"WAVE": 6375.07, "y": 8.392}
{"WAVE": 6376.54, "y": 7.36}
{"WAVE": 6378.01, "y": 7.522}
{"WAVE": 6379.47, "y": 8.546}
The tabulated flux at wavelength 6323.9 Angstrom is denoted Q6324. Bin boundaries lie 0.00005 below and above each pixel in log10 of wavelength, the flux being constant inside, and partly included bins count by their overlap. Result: 7.869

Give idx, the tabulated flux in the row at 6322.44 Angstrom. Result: 7.742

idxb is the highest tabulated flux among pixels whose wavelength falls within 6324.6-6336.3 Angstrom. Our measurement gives 8.109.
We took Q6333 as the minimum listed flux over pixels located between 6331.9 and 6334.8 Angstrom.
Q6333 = 7.012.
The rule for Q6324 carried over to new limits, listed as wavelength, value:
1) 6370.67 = 8.027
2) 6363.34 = 6.672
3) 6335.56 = 8.101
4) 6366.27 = 7.961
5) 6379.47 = 8.546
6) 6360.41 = 7.97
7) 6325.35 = 6.998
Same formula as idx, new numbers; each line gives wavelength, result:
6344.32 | 7.093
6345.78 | 7.717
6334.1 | 7.578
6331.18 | 6.418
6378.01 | 7.522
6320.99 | 6.698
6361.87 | 6.724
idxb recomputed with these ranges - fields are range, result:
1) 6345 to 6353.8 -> 8.204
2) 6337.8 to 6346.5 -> 7.717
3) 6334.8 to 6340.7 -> 8.101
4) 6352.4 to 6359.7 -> 7.981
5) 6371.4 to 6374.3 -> 7.965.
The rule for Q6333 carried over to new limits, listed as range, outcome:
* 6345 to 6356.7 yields 7.473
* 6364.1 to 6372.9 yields 6.798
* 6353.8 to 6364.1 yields 6.672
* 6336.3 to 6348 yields 6.909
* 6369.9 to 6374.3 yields 7.719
